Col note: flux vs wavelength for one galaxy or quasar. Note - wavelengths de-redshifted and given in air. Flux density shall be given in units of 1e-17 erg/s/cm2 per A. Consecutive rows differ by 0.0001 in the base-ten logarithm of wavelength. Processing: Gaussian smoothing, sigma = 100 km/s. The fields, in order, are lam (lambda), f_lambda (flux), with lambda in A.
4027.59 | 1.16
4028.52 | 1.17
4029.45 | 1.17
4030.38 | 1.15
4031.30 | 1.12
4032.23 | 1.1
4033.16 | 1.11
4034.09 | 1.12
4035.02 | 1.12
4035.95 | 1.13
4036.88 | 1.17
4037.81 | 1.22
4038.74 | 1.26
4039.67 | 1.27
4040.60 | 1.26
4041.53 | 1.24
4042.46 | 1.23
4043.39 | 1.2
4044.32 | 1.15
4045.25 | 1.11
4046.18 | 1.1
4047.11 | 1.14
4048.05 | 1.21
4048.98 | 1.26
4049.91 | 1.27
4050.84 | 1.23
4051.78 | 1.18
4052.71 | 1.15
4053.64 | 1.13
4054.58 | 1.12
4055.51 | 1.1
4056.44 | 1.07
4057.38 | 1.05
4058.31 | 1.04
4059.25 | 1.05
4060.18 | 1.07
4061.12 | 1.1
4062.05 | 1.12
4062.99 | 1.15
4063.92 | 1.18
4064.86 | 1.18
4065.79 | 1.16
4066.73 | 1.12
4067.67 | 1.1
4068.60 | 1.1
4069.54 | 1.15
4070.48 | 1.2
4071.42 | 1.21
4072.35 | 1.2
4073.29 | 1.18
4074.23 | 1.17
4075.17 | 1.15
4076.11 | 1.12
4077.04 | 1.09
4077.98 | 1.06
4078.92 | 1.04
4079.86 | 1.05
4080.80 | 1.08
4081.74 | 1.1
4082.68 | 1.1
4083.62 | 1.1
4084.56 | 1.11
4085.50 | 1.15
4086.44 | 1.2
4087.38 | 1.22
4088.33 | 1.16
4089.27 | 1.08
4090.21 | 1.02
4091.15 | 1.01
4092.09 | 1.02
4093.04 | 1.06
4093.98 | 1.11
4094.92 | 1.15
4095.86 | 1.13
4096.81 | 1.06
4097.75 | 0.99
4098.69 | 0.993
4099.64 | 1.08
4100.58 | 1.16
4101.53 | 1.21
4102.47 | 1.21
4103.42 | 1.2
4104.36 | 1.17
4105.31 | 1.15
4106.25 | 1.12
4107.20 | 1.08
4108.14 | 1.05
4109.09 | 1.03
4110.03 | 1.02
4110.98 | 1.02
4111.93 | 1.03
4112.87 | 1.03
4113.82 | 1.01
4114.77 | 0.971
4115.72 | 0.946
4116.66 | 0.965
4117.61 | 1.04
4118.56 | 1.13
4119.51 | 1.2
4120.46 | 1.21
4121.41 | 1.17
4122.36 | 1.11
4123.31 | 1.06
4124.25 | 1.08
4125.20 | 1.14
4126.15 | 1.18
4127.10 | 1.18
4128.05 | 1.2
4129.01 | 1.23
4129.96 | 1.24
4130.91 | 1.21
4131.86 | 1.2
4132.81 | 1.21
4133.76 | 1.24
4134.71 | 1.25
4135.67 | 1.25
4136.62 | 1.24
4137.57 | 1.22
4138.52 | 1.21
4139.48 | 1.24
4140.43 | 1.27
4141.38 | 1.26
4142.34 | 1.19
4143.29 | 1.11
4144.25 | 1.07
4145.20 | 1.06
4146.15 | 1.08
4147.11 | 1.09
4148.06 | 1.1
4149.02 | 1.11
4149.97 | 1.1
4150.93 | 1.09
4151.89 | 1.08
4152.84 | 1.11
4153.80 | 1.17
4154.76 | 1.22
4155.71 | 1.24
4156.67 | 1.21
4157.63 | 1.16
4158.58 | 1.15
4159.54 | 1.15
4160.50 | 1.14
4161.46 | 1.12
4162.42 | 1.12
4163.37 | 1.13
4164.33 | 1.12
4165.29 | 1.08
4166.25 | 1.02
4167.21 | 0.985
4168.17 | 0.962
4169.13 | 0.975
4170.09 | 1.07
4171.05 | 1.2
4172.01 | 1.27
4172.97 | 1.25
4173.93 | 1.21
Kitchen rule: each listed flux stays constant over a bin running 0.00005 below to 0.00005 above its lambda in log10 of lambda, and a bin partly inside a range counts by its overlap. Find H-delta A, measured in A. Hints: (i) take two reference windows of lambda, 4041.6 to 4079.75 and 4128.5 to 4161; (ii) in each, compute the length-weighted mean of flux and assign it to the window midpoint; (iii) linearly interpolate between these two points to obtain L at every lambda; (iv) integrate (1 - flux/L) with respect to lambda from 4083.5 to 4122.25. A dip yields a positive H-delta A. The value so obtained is 2.2 A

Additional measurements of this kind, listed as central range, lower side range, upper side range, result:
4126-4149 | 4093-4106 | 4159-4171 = -1.91 A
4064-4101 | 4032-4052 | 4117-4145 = 2.24 A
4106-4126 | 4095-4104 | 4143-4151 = 0.70 A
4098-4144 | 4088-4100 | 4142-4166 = -1.92 A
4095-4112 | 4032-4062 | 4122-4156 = 0.96 A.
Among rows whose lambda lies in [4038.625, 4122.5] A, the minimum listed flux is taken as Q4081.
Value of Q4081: 0.946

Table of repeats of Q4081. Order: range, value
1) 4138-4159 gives 1.06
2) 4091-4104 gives 0.99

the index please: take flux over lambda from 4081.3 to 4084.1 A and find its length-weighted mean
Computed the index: 1.1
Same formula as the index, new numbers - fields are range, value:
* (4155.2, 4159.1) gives 1.19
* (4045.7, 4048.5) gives 1.15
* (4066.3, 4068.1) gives 1.11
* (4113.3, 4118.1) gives 0.986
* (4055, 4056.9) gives 1.09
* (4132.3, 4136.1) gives 1.24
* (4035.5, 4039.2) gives 1.19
